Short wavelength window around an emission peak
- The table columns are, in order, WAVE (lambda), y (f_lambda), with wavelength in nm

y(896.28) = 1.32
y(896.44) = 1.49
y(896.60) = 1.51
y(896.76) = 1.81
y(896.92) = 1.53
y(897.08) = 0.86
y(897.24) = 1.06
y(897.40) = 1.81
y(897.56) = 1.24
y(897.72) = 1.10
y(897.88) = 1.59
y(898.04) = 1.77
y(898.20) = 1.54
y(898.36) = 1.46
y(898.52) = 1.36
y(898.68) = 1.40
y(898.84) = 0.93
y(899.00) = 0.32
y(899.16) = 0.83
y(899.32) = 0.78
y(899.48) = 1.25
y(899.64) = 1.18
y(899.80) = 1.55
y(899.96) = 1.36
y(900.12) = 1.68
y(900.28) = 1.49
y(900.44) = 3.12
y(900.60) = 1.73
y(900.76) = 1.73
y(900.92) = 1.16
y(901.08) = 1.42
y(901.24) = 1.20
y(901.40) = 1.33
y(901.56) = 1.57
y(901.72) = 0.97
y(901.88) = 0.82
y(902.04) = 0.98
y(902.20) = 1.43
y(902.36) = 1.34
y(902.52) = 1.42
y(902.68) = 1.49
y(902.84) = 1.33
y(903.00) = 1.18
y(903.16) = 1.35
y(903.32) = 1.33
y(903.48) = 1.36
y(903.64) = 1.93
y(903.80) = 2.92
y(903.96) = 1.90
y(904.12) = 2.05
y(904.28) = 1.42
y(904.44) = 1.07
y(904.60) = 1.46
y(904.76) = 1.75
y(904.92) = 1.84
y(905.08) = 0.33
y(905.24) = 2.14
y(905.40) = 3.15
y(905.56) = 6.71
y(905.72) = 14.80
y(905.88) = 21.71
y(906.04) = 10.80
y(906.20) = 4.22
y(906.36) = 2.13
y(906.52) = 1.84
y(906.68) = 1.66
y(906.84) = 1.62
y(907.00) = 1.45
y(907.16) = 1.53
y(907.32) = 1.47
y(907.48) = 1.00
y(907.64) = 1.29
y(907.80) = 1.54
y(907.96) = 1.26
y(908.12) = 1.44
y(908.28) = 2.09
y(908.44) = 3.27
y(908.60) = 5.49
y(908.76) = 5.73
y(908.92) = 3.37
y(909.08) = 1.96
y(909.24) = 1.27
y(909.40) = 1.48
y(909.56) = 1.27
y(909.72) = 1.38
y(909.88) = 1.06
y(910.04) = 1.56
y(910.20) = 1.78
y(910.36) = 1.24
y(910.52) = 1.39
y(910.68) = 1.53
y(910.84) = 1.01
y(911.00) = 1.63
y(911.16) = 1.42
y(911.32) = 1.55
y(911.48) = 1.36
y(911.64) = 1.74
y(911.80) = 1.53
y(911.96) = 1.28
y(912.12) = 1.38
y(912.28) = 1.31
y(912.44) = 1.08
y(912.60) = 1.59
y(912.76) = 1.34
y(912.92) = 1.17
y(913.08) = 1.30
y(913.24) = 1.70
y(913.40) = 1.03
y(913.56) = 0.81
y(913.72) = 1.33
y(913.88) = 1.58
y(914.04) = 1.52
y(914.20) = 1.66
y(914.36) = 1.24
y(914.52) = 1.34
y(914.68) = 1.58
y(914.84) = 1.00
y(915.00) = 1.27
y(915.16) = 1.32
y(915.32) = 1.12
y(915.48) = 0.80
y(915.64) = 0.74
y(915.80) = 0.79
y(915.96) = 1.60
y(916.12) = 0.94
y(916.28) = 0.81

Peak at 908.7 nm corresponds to [N II]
